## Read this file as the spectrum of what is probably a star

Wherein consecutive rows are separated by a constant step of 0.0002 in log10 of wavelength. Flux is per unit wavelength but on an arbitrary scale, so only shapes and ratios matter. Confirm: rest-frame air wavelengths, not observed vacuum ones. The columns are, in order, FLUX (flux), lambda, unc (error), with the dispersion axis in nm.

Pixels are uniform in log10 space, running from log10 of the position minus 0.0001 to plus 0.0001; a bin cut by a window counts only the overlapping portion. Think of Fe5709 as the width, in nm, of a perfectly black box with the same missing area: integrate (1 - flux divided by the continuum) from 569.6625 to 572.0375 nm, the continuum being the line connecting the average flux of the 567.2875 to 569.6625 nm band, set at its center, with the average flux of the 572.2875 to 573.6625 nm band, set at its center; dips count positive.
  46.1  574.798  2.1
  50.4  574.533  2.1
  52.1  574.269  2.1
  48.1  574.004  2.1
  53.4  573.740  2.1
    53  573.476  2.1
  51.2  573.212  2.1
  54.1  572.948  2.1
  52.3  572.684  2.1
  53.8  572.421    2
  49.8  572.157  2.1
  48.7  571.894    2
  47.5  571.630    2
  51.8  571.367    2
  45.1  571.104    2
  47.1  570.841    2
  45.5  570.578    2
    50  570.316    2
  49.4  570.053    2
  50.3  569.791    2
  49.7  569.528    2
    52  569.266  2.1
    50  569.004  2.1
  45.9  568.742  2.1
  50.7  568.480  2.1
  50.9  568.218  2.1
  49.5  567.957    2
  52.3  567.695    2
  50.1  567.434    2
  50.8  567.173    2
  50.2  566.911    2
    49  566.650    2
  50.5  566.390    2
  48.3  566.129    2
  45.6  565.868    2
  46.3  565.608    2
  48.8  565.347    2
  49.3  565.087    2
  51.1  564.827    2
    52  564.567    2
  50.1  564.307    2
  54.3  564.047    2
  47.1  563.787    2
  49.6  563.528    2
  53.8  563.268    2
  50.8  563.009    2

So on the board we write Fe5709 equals 0.15 nm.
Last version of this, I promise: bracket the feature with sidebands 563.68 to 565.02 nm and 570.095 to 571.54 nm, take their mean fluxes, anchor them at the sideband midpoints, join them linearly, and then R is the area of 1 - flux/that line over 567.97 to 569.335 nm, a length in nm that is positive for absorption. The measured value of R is -0.02 nm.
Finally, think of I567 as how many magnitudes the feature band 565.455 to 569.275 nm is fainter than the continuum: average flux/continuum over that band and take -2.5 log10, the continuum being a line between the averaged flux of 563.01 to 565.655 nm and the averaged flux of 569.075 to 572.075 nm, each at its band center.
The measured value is 0.01 mag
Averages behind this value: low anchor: 50.4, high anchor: 48.9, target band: 49.4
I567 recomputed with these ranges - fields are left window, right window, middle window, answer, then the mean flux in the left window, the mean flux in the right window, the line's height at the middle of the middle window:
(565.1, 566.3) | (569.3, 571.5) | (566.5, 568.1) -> -0.05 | 47.5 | 48.8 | 48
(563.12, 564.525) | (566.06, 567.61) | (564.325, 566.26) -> 0.04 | 51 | 50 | 50.5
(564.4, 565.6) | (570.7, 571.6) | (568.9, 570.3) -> -0.04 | 49.9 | 47.9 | 48.4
